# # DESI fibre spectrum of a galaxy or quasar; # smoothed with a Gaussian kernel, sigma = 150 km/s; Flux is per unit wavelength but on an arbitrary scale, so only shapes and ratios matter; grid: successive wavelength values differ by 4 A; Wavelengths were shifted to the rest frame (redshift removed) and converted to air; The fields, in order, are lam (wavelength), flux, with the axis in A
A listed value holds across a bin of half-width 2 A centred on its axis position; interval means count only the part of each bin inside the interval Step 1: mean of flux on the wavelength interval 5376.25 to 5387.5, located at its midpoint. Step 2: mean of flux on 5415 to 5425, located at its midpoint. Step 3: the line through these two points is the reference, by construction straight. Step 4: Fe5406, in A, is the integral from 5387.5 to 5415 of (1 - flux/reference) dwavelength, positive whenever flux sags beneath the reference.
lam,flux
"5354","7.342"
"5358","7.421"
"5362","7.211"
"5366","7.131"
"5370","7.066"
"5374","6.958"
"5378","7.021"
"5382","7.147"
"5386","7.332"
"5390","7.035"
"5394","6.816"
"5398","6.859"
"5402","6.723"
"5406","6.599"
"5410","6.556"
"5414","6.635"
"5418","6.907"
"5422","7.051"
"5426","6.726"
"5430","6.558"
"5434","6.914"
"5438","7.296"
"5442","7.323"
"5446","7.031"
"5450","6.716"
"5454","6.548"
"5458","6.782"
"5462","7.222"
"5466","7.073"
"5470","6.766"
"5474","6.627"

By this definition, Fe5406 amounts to 1.1 A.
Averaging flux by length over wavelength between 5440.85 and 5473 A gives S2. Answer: 6.91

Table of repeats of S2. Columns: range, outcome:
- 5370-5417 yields 6.89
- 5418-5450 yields 6.96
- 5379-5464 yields 6.9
